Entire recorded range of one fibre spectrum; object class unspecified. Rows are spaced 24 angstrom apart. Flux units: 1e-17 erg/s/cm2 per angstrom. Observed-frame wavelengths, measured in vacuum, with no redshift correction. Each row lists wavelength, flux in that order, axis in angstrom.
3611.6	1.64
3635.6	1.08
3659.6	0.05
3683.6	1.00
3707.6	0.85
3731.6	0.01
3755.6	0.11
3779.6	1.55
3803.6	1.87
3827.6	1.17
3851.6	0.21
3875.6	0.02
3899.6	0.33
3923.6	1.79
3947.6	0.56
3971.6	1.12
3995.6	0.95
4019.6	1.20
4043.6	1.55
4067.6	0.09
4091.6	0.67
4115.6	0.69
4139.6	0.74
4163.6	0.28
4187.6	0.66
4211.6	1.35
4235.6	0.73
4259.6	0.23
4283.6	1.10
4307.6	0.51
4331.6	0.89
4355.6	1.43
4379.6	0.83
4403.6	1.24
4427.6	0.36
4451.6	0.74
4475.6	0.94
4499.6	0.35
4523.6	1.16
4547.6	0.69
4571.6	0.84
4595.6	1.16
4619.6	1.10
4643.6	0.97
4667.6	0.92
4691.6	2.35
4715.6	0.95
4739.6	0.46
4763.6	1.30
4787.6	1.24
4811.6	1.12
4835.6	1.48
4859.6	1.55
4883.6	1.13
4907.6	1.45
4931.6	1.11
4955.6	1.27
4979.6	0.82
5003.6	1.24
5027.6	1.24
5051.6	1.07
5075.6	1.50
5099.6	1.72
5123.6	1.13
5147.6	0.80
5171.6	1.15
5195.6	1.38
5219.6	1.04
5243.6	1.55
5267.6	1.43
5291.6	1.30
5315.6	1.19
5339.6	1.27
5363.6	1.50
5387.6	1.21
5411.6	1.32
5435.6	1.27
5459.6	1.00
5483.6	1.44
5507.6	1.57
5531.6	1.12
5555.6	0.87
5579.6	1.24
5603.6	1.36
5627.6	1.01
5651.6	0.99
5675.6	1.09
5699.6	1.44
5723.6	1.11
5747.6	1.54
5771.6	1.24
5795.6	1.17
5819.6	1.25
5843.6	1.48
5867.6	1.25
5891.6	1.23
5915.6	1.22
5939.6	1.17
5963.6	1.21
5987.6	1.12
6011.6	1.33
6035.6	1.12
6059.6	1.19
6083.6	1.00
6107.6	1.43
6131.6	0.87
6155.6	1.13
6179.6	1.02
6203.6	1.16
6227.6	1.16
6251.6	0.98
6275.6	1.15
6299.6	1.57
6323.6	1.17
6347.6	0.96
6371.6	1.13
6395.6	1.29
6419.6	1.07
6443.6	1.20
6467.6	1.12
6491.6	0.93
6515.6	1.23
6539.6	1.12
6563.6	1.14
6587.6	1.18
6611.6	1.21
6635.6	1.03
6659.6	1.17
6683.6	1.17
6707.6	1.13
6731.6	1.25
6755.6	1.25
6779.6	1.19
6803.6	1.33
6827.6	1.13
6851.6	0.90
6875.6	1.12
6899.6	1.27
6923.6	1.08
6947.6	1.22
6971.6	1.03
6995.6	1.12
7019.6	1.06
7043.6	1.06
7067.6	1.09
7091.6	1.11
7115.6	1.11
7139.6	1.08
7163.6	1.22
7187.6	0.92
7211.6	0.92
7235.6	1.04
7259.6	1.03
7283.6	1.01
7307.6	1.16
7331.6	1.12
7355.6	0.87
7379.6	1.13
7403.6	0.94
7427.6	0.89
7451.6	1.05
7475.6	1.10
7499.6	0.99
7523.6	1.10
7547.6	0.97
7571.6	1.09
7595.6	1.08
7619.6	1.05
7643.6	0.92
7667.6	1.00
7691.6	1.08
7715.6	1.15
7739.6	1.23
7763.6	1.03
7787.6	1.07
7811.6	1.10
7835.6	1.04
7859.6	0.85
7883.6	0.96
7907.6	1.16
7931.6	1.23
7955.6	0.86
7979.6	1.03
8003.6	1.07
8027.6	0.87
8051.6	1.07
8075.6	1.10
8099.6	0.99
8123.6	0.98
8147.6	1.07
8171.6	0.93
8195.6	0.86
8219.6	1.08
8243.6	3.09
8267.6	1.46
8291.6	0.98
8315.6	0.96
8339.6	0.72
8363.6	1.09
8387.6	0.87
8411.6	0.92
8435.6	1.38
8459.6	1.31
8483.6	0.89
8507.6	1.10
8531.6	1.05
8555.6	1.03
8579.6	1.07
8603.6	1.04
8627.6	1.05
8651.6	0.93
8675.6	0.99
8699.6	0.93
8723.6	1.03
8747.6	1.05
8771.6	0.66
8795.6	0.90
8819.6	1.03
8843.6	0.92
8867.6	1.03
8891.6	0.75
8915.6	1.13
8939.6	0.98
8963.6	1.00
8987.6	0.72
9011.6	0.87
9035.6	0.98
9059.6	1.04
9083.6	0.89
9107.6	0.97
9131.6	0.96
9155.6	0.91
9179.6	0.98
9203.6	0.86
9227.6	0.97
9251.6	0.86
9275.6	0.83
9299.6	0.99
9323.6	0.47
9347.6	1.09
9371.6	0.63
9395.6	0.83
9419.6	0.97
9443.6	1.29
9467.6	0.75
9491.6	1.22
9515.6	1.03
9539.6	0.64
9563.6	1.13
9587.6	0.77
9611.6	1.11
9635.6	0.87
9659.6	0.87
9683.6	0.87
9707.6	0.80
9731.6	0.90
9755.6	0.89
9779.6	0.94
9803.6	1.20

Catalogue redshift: 0.26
